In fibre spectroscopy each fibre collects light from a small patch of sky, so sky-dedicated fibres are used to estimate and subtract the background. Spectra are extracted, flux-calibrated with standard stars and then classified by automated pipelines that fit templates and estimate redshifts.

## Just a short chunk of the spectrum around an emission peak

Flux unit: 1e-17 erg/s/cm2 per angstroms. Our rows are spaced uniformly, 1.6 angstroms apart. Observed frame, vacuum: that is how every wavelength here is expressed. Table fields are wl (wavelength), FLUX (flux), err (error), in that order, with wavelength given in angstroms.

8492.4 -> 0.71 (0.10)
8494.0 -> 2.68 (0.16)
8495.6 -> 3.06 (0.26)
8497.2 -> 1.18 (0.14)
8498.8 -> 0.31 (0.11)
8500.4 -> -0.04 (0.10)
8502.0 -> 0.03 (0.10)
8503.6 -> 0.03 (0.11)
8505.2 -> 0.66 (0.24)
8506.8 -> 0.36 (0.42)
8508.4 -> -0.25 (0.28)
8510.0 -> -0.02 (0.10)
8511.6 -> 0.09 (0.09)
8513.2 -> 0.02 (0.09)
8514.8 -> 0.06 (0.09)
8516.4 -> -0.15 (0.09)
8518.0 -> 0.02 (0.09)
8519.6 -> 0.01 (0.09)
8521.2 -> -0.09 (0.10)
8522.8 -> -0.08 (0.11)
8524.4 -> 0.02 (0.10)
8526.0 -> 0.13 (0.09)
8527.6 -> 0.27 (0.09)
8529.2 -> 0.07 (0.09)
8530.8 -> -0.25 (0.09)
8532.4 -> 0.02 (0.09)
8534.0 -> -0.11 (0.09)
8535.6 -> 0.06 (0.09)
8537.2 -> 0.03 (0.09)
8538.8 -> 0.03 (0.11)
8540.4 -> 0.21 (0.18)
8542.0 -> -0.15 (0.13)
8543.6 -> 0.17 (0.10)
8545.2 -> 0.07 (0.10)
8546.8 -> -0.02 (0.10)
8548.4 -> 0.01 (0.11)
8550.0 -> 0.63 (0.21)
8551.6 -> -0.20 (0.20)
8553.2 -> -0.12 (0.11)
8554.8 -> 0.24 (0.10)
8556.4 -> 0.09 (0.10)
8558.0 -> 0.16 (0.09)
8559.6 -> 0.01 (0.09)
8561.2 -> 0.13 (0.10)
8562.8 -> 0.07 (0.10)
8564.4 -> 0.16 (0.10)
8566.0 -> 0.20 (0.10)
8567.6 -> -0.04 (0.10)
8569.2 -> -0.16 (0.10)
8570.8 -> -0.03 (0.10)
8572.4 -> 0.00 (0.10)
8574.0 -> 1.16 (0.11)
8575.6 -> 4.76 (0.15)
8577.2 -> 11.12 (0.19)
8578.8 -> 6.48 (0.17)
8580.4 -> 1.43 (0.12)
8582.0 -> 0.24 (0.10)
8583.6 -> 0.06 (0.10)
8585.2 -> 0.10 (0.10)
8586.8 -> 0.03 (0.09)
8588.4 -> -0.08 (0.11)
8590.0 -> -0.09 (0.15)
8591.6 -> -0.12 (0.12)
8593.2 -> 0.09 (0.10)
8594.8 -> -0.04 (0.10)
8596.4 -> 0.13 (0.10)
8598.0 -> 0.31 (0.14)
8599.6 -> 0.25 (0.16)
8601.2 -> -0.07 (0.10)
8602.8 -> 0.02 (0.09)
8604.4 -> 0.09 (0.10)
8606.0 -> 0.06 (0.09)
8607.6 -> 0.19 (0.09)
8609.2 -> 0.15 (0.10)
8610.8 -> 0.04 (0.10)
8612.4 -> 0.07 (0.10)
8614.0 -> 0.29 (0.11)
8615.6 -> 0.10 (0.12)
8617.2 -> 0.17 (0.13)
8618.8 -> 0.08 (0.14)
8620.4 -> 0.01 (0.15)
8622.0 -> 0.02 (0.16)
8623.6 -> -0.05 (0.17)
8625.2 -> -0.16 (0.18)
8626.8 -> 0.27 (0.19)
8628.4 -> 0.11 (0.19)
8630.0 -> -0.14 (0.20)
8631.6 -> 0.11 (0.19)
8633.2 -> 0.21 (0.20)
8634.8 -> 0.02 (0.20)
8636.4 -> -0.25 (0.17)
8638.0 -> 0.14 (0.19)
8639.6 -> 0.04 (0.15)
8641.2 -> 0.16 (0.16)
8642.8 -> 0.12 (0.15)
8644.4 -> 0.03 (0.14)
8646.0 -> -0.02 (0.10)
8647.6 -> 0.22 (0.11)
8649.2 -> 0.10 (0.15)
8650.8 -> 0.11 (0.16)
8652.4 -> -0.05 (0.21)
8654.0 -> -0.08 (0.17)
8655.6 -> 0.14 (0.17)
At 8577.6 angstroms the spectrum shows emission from [O III] 5007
